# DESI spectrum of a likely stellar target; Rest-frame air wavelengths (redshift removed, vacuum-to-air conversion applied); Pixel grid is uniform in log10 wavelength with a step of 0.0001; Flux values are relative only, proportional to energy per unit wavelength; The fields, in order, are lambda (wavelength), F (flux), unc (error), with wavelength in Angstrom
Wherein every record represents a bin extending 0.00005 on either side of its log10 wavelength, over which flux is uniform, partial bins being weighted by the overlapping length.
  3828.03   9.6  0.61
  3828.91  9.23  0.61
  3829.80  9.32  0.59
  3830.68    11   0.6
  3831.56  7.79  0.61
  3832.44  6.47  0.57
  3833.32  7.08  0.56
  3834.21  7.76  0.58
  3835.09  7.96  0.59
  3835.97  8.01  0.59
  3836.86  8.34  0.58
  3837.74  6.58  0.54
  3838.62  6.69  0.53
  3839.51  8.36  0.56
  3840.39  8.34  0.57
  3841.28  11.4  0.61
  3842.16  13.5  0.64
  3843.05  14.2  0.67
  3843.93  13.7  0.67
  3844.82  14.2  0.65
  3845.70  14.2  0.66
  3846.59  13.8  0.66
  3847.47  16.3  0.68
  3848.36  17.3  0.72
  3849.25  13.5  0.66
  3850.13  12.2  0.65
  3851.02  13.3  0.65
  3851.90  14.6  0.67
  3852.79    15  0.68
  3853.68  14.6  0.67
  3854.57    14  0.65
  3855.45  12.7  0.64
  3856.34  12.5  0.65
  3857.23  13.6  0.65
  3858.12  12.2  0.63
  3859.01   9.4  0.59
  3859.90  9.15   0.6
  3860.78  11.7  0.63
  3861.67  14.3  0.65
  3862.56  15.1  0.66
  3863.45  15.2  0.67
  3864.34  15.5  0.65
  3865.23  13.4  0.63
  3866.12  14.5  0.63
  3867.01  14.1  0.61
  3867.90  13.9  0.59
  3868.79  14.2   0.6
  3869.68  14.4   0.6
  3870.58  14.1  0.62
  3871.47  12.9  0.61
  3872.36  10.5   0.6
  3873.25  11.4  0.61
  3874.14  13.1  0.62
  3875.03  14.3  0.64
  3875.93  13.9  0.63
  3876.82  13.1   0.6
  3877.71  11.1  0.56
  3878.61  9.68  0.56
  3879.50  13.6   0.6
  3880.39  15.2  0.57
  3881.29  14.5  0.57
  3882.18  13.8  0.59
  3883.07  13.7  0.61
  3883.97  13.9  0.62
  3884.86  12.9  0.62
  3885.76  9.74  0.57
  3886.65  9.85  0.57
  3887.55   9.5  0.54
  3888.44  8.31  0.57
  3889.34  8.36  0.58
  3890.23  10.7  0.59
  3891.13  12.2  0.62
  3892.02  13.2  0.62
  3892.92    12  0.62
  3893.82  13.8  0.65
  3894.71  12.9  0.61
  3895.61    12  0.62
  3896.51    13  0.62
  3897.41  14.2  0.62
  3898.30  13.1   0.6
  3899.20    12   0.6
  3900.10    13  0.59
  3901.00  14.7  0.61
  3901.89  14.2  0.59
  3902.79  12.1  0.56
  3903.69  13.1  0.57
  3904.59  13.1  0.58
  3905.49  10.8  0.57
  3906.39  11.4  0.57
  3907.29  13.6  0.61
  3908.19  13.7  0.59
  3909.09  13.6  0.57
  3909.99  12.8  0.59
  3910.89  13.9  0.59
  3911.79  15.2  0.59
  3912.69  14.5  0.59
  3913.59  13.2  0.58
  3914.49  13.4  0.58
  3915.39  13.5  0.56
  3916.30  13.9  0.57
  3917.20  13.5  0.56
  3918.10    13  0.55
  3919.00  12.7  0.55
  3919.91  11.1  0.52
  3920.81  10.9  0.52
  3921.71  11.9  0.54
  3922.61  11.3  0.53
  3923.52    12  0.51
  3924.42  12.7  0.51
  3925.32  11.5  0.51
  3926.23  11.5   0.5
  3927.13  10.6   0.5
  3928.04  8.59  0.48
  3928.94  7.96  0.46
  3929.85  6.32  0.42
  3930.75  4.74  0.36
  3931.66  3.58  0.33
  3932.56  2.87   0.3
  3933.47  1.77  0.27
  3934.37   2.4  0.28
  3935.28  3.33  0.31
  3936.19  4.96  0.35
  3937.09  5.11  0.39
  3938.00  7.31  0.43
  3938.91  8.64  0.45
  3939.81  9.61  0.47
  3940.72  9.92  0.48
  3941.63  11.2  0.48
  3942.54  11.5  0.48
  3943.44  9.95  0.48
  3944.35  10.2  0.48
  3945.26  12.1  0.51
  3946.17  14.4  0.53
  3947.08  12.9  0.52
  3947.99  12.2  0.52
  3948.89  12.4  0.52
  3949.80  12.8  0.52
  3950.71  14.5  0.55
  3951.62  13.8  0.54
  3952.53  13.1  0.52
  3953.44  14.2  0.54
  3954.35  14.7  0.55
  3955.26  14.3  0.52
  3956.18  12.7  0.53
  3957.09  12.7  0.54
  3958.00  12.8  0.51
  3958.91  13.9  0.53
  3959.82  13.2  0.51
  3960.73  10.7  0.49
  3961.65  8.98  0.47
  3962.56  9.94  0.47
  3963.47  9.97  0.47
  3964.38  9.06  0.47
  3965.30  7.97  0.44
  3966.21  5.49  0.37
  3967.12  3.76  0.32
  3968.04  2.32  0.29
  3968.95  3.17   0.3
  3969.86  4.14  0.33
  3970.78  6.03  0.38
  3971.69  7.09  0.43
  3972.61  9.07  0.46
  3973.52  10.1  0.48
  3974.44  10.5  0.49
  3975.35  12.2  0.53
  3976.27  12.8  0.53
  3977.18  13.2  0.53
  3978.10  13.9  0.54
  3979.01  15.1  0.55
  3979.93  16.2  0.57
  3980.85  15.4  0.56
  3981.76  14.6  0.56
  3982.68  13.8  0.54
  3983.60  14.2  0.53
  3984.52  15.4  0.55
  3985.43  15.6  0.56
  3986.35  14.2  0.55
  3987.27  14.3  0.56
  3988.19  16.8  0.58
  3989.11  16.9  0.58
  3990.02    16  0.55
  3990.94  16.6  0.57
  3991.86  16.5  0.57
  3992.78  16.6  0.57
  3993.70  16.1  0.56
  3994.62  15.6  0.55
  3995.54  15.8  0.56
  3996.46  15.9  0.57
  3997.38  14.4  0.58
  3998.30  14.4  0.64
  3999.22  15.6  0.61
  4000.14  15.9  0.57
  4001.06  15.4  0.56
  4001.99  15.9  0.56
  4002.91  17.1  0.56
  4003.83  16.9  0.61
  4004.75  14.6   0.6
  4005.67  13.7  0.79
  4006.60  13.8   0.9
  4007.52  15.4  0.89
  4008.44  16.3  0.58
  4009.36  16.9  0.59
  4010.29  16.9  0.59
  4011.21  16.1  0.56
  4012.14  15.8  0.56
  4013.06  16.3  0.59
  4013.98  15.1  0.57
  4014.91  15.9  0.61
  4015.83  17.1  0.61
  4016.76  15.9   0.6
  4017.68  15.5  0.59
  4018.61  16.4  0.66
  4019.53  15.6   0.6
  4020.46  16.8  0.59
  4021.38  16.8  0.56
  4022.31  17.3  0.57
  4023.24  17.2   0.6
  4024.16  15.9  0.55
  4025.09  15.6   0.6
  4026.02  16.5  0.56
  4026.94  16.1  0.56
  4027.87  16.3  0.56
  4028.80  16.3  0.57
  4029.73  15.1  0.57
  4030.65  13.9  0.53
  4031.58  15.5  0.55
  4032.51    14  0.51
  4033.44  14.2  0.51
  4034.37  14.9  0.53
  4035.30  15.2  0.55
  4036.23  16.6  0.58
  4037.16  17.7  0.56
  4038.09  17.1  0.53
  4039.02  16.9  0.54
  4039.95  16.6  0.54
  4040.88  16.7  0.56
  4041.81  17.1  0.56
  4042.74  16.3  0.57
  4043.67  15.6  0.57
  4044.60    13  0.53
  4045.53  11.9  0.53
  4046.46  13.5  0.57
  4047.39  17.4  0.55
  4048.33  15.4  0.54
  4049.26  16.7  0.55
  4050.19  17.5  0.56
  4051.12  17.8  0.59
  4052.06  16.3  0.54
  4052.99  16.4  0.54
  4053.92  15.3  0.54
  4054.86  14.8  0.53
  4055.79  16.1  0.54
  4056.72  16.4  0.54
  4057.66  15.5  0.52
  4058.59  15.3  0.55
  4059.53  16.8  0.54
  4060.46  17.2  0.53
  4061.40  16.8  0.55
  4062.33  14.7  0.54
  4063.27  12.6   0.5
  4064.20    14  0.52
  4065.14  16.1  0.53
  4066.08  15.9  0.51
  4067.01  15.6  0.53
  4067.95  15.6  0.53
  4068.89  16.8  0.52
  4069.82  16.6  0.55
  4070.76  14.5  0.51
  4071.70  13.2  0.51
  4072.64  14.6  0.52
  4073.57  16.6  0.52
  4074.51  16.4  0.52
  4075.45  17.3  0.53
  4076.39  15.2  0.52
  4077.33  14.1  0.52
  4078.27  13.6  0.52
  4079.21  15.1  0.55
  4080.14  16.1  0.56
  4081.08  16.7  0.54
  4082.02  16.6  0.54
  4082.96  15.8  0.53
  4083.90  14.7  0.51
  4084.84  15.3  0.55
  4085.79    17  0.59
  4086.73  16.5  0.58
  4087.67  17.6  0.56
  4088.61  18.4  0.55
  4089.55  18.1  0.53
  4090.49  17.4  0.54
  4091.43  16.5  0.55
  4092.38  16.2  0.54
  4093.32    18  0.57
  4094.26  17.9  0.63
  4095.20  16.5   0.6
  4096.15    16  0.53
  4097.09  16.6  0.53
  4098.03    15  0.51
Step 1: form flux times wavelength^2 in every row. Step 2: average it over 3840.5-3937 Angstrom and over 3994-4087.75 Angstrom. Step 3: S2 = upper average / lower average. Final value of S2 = 1.41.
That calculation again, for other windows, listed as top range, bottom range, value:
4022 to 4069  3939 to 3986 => 1.45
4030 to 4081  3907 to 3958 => 1.52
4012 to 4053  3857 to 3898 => 1.36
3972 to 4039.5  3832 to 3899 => 1.34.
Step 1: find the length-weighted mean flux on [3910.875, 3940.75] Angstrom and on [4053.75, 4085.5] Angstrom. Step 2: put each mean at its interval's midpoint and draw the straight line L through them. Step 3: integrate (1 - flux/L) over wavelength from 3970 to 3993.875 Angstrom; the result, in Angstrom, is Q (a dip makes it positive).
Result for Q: -3.4 Angstrom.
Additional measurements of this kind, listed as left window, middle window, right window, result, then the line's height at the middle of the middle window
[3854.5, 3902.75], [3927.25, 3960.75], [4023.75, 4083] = 9.5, 13.8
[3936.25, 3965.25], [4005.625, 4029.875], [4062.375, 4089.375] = -4.2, 13.7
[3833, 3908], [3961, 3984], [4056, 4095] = 6.9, 14.2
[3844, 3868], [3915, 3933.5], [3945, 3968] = 3.5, 12.2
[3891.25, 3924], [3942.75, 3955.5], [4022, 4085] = 0.8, 13.7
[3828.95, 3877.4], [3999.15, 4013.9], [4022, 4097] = -0.8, 15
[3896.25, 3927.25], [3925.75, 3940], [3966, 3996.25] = 7.4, 12.7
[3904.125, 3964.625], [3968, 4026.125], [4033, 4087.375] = -4.9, 13.3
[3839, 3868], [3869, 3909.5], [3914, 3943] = -4.5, 11.3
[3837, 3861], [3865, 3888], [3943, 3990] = -1.1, 12.3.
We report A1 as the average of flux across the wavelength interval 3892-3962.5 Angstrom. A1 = 11.4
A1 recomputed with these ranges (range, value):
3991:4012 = 15.7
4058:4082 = 15.5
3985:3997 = 15.9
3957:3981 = 9.88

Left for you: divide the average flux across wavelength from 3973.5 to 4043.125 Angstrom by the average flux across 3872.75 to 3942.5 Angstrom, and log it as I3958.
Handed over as 1.39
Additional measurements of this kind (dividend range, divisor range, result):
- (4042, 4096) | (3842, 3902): 1.22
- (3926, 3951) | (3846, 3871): 0.63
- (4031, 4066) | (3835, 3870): 1.24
